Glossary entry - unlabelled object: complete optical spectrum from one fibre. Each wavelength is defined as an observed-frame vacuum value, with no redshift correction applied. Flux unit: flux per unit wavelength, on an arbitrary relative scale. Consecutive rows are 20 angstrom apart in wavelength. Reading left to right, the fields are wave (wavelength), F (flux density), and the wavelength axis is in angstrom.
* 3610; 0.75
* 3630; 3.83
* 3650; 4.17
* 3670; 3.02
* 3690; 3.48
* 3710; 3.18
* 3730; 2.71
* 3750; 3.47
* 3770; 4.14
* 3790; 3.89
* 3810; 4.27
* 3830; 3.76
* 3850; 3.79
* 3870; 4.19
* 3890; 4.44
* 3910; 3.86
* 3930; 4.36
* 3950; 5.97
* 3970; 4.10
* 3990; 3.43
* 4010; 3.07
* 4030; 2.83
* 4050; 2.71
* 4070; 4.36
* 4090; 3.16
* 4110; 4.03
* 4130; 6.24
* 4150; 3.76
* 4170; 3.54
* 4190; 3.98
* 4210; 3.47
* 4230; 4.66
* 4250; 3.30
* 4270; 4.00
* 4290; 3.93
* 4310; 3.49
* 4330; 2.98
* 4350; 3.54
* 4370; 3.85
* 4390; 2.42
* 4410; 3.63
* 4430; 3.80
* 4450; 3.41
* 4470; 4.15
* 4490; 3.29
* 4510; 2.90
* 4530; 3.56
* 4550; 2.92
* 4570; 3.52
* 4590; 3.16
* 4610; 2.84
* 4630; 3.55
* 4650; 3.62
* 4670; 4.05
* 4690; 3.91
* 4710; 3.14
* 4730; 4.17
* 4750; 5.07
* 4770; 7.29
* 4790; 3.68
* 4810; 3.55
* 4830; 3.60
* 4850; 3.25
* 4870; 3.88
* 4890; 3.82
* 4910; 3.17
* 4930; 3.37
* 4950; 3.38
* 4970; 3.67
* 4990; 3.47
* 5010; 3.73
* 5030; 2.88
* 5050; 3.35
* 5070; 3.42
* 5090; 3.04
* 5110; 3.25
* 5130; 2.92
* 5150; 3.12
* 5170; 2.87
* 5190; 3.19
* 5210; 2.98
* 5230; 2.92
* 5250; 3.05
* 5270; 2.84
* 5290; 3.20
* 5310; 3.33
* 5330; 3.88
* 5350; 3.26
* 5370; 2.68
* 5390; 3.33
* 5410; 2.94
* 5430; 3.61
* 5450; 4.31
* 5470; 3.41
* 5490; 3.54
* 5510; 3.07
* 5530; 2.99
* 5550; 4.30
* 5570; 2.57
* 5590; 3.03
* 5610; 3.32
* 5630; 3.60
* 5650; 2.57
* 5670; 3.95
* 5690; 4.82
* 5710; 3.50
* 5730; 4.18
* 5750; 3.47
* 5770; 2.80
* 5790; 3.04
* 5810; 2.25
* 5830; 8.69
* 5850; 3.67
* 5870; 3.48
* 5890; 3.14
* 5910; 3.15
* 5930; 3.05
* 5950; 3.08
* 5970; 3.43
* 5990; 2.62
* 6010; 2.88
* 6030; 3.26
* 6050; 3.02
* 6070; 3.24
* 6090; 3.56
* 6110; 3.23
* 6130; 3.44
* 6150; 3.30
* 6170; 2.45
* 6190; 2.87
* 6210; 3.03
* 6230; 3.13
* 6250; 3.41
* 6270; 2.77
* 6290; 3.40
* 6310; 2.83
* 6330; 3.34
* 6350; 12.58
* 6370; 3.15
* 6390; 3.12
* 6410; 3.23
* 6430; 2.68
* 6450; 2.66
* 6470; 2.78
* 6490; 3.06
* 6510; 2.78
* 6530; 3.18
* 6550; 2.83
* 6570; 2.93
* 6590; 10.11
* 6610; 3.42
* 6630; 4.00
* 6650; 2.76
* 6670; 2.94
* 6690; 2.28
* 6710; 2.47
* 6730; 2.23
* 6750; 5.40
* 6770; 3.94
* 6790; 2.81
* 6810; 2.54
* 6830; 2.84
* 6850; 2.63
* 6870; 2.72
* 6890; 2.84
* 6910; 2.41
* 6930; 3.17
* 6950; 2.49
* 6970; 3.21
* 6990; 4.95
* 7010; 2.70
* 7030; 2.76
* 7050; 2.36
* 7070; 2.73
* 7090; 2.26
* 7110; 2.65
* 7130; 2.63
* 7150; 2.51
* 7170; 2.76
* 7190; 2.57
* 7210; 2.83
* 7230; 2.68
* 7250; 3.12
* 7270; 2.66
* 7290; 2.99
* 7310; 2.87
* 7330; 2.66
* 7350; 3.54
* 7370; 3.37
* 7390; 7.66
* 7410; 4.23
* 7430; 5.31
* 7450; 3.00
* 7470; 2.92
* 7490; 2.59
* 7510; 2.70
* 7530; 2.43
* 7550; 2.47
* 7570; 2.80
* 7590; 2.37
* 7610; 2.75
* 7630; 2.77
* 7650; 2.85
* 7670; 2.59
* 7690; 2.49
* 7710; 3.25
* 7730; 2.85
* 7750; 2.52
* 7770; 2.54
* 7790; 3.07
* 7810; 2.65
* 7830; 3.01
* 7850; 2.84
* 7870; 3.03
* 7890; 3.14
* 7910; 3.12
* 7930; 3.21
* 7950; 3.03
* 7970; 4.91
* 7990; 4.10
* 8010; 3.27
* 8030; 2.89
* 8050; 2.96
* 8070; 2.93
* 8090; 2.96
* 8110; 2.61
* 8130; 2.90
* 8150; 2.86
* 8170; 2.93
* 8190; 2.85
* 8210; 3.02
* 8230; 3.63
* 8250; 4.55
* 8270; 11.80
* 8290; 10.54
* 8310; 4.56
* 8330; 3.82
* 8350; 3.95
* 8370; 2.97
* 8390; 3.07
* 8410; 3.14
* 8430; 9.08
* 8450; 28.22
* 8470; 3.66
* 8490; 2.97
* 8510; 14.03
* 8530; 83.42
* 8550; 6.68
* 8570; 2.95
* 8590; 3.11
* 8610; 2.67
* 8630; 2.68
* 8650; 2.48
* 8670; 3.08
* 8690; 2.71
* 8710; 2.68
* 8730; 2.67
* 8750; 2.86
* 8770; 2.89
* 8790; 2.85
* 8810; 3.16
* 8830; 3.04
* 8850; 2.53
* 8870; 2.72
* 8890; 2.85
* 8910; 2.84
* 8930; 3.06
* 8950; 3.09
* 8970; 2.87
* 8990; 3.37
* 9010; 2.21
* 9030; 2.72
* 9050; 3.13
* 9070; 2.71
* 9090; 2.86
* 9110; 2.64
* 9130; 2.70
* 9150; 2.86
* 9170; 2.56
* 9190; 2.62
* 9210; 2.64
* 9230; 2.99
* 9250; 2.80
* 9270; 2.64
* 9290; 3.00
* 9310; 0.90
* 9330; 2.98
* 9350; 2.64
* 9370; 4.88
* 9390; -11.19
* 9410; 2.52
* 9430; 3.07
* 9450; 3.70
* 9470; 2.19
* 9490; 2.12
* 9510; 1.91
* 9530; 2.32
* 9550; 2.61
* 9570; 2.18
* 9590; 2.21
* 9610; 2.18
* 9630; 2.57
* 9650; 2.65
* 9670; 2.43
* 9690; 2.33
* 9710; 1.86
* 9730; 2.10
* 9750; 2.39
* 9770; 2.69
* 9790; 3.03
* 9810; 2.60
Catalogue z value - 0.702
